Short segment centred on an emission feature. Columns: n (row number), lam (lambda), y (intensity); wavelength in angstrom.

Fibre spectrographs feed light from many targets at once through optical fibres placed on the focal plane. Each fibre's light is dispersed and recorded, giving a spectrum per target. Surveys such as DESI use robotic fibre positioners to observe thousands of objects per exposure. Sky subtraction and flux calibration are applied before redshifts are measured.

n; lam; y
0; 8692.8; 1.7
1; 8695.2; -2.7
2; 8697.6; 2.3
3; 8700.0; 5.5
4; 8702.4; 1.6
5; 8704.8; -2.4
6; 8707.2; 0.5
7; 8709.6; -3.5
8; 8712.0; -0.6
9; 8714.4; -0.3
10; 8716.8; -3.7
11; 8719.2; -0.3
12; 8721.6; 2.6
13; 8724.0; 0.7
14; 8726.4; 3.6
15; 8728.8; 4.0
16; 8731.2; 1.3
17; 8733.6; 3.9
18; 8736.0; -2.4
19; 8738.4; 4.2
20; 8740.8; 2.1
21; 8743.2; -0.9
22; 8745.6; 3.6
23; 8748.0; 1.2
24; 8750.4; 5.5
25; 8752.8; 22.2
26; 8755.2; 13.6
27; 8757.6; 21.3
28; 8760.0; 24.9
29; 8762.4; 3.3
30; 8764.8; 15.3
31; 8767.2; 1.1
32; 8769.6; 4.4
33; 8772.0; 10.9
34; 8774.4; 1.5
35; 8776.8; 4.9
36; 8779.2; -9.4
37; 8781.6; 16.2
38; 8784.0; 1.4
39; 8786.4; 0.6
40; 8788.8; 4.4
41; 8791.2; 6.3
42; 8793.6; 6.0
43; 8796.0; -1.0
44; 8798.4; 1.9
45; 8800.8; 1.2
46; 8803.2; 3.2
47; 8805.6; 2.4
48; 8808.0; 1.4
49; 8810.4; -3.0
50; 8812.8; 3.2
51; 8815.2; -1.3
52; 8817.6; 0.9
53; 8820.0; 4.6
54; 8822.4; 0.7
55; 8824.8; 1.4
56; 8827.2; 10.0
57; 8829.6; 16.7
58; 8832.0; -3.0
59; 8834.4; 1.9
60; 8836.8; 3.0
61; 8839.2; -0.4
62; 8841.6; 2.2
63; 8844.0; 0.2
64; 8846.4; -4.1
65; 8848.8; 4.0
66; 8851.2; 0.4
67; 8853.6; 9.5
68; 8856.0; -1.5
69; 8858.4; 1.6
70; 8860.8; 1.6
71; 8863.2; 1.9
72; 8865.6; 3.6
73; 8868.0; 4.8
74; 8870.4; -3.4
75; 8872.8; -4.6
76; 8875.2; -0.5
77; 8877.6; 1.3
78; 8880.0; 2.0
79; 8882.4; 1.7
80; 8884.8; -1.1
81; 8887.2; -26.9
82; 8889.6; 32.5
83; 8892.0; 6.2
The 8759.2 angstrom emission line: [O II]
